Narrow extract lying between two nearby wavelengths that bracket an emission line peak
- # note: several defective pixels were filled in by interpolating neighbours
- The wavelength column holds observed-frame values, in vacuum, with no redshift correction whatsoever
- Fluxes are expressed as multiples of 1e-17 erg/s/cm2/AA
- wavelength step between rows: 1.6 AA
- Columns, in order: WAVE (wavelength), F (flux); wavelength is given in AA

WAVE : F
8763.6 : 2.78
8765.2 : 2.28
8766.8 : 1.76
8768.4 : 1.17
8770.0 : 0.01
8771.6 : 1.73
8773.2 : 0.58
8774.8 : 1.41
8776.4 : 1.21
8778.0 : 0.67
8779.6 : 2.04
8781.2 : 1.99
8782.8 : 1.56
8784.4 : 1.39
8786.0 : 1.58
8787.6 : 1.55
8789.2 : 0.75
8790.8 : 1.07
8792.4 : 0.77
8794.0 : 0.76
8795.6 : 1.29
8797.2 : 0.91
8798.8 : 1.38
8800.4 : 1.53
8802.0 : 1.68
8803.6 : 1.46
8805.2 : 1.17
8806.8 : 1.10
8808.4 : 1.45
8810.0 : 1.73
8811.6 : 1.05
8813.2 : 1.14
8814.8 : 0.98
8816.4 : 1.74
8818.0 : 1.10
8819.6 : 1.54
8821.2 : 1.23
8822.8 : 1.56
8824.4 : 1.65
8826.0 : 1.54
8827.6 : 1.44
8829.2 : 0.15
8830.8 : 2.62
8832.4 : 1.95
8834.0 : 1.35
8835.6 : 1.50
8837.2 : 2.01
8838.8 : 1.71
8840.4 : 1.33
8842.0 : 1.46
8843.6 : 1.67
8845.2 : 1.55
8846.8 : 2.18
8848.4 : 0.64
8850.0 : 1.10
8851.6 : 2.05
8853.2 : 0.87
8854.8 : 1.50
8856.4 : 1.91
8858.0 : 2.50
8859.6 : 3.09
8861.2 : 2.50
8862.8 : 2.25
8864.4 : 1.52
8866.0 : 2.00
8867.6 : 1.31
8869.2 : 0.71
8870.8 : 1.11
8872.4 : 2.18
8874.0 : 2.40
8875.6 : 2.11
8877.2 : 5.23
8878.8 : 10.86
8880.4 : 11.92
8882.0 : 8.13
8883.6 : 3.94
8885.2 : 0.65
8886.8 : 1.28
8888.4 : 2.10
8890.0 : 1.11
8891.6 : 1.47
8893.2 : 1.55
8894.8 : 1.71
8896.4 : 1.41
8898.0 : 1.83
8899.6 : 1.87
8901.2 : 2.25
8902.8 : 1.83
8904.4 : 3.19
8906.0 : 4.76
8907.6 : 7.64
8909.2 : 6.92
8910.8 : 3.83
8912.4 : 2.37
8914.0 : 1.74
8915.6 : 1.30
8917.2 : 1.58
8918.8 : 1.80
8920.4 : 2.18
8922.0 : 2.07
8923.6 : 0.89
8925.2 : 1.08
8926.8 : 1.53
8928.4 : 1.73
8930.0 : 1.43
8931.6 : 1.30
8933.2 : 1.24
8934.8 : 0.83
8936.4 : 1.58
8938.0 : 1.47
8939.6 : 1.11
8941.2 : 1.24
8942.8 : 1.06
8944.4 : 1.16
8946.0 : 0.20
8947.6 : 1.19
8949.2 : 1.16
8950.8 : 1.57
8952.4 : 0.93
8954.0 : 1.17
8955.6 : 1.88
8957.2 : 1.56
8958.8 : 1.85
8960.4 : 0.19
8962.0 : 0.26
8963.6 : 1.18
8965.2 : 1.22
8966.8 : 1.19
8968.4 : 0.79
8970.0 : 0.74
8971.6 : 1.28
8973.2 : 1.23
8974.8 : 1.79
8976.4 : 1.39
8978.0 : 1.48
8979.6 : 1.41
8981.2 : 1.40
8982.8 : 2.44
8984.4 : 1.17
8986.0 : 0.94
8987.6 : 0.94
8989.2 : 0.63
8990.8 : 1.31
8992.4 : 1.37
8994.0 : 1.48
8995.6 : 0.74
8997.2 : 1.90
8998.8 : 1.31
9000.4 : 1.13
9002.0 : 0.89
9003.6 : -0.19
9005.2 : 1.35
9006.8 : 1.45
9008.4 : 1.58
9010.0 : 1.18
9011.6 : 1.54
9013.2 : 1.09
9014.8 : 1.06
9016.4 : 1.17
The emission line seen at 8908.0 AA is [N II]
